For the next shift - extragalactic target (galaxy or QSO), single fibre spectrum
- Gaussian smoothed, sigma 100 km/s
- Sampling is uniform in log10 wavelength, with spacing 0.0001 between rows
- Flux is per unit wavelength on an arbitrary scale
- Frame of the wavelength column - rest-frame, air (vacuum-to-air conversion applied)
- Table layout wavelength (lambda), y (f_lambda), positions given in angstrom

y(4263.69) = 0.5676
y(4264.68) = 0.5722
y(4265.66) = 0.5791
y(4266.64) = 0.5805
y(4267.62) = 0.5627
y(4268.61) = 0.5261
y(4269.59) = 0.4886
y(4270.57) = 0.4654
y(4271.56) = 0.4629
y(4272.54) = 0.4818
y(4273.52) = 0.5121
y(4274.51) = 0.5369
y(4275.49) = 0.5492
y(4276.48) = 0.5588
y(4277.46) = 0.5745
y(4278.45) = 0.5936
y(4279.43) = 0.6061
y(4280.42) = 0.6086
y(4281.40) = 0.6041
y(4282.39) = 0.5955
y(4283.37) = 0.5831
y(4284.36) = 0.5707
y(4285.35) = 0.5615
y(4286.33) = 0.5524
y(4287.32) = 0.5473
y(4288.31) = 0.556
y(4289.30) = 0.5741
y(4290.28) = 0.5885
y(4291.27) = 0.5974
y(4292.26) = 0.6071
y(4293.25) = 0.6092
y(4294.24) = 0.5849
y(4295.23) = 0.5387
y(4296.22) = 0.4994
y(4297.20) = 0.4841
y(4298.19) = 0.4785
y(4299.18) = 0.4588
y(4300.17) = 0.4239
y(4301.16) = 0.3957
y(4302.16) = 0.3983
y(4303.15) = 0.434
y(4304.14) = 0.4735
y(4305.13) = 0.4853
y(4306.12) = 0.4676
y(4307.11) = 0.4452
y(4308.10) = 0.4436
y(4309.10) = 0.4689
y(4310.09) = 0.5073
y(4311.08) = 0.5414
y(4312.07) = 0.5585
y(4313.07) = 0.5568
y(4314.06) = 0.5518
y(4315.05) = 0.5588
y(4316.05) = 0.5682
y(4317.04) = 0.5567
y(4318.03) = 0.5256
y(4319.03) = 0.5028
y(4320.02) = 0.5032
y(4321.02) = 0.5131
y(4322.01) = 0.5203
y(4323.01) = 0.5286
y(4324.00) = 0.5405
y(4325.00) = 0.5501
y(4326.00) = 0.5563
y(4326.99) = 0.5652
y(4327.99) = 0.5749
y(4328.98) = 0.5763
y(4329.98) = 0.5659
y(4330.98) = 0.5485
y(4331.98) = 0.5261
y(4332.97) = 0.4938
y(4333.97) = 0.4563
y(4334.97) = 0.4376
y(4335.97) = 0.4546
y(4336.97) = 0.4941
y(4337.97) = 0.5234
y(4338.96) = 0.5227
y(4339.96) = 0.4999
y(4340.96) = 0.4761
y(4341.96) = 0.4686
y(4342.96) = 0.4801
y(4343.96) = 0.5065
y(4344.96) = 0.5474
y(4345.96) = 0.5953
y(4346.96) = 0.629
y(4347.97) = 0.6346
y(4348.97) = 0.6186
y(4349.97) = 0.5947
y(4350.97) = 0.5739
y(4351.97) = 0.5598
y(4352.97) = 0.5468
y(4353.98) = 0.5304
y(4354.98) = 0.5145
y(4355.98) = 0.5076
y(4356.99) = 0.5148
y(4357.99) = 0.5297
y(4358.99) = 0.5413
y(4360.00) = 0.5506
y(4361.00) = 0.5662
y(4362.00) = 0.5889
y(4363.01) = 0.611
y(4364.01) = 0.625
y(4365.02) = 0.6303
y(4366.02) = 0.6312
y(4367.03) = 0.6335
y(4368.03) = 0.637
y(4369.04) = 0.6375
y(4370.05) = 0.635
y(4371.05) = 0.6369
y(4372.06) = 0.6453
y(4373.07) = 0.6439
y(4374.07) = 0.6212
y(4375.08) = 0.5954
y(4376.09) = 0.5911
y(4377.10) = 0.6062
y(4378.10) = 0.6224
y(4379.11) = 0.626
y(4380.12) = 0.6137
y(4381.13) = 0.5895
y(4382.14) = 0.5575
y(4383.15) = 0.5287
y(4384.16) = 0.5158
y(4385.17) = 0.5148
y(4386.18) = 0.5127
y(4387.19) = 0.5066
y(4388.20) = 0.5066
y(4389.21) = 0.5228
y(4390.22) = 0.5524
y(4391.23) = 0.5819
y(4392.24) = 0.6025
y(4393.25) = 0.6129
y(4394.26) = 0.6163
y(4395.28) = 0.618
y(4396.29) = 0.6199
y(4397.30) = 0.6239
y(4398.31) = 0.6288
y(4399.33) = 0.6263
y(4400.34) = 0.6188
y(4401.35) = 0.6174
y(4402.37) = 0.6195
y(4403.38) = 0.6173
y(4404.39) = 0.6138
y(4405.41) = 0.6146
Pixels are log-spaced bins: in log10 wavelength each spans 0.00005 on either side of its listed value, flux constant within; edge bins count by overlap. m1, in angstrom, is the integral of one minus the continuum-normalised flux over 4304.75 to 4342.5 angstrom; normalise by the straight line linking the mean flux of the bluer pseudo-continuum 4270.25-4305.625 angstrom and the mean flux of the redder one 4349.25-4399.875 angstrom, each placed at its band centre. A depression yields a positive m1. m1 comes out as 2.5 angstrom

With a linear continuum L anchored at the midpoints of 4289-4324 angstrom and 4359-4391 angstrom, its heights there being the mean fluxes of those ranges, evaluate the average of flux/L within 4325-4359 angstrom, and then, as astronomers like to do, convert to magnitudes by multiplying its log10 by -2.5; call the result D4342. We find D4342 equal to 0.03 mag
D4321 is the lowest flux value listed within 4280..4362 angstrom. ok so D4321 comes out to 0.3957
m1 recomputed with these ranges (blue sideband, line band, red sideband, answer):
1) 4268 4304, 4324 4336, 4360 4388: 0.7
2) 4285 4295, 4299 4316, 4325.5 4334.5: 2.3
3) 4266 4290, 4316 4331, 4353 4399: 0.7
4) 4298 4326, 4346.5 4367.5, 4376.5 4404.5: -1.1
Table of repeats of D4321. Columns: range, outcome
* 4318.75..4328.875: 0.5028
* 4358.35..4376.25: 0.5413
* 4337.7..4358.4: 0.4686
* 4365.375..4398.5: 0.5066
